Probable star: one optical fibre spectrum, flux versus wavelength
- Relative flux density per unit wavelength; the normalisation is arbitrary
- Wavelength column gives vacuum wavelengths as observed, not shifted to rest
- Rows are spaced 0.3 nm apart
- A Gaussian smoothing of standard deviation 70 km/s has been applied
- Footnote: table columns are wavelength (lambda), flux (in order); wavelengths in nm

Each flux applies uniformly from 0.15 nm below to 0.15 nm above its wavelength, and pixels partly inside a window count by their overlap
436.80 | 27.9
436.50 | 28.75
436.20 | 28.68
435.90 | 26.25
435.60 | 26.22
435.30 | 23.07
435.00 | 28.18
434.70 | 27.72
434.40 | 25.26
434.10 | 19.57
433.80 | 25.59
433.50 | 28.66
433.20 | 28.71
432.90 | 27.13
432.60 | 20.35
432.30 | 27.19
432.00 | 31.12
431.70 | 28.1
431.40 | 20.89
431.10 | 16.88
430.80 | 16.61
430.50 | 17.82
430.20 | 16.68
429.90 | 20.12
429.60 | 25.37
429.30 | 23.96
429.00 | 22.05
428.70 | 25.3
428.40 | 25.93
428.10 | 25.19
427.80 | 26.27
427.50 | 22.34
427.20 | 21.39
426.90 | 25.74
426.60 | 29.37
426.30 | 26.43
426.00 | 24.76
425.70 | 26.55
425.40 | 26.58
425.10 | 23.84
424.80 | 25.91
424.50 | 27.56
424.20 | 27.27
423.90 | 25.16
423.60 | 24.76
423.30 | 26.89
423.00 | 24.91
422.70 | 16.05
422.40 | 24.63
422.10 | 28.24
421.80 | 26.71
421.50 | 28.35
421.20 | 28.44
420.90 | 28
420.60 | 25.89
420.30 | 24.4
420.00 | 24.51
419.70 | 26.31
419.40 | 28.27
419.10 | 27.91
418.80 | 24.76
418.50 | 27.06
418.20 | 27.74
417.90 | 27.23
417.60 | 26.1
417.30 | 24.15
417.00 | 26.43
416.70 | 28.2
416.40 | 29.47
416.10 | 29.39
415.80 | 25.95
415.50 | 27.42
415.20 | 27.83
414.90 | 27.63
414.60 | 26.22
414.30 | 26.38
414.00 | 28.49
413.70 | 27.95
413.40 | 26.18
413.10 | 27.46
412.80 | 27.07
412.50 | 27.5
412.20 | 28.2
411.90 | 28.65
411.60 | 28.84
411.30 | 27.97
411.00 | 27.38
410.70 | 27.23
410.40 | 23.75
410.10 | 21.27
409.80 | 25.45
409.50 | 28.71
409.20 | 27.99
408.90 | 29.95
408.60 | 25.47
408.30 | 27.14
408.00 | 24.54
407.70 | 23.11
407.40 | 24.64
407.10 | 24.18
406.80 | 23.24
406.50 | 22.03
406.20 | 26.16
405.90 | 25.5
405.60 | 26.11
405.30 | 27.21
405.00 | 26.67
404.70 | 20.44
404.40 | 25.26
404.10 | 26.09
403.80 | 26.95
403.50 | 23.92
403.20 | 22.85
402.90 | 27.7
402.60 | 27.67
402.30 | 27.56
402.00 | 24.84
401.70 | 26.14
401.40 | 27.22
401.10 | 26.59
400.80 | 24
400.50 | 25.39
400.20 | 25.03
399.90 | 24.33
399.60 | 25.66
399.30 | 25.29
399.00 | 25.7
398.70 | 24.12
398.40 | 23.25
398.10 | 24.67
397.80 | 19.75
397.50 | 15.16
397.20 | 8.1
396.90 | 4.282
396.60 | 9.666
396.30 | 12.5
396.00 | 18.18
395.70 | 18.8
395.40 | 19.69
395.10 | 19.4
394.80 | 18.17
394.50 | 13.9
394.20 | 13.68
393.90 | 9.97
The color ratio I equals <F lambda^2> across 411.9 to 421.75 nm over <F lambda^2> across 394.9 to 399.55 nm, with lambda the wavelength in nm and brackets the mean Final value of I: 1.65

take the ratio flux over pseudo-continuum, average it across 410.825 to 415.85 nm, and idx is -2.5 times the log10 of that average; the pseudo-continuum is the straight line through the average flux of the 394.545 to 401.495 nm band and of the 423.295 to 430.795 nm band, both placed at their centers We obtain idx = -0.23 mag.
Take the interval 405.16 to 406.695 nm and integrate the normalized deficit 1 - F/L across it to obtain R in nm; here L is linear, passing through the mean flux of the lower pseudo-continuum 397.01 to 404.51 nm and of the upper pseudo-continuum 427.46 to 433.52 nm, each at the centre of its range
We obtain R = -0.09 nm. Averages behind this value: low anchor 24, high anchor 23.6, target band 25.3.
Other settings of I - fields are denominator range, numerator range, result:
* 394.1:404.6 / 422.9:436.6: 1.33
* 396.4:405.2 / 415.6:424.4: 1.26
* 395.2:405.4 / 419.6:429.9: 1.27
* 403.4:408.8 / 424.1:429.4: 1.12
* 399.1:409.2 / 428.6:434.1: 1.05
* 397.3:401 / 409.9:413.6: 1.22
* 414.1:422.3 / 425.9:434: 0.94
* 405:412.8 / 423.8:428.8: 1.07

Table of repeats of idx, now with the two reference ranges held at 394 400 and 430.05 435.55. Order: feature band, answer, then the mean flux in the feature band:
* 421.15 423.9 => -0.14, 25.3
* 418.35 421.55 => -0.22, 26.7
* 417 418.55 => -0.23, 26.4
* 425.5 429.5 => -0.09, 25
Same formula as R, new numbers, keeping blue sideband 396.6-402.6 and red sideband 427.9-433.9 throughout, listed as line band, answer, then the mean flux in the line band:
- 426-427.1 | -0.14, 26.6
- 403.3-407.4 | -0.42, 24.9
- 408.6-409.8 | -0.28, 28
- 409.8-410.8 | -0.06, 24.1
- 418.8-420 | -0.19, 26.8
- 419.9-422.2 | -0.35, 26.8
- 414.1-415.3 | -0.21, 27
